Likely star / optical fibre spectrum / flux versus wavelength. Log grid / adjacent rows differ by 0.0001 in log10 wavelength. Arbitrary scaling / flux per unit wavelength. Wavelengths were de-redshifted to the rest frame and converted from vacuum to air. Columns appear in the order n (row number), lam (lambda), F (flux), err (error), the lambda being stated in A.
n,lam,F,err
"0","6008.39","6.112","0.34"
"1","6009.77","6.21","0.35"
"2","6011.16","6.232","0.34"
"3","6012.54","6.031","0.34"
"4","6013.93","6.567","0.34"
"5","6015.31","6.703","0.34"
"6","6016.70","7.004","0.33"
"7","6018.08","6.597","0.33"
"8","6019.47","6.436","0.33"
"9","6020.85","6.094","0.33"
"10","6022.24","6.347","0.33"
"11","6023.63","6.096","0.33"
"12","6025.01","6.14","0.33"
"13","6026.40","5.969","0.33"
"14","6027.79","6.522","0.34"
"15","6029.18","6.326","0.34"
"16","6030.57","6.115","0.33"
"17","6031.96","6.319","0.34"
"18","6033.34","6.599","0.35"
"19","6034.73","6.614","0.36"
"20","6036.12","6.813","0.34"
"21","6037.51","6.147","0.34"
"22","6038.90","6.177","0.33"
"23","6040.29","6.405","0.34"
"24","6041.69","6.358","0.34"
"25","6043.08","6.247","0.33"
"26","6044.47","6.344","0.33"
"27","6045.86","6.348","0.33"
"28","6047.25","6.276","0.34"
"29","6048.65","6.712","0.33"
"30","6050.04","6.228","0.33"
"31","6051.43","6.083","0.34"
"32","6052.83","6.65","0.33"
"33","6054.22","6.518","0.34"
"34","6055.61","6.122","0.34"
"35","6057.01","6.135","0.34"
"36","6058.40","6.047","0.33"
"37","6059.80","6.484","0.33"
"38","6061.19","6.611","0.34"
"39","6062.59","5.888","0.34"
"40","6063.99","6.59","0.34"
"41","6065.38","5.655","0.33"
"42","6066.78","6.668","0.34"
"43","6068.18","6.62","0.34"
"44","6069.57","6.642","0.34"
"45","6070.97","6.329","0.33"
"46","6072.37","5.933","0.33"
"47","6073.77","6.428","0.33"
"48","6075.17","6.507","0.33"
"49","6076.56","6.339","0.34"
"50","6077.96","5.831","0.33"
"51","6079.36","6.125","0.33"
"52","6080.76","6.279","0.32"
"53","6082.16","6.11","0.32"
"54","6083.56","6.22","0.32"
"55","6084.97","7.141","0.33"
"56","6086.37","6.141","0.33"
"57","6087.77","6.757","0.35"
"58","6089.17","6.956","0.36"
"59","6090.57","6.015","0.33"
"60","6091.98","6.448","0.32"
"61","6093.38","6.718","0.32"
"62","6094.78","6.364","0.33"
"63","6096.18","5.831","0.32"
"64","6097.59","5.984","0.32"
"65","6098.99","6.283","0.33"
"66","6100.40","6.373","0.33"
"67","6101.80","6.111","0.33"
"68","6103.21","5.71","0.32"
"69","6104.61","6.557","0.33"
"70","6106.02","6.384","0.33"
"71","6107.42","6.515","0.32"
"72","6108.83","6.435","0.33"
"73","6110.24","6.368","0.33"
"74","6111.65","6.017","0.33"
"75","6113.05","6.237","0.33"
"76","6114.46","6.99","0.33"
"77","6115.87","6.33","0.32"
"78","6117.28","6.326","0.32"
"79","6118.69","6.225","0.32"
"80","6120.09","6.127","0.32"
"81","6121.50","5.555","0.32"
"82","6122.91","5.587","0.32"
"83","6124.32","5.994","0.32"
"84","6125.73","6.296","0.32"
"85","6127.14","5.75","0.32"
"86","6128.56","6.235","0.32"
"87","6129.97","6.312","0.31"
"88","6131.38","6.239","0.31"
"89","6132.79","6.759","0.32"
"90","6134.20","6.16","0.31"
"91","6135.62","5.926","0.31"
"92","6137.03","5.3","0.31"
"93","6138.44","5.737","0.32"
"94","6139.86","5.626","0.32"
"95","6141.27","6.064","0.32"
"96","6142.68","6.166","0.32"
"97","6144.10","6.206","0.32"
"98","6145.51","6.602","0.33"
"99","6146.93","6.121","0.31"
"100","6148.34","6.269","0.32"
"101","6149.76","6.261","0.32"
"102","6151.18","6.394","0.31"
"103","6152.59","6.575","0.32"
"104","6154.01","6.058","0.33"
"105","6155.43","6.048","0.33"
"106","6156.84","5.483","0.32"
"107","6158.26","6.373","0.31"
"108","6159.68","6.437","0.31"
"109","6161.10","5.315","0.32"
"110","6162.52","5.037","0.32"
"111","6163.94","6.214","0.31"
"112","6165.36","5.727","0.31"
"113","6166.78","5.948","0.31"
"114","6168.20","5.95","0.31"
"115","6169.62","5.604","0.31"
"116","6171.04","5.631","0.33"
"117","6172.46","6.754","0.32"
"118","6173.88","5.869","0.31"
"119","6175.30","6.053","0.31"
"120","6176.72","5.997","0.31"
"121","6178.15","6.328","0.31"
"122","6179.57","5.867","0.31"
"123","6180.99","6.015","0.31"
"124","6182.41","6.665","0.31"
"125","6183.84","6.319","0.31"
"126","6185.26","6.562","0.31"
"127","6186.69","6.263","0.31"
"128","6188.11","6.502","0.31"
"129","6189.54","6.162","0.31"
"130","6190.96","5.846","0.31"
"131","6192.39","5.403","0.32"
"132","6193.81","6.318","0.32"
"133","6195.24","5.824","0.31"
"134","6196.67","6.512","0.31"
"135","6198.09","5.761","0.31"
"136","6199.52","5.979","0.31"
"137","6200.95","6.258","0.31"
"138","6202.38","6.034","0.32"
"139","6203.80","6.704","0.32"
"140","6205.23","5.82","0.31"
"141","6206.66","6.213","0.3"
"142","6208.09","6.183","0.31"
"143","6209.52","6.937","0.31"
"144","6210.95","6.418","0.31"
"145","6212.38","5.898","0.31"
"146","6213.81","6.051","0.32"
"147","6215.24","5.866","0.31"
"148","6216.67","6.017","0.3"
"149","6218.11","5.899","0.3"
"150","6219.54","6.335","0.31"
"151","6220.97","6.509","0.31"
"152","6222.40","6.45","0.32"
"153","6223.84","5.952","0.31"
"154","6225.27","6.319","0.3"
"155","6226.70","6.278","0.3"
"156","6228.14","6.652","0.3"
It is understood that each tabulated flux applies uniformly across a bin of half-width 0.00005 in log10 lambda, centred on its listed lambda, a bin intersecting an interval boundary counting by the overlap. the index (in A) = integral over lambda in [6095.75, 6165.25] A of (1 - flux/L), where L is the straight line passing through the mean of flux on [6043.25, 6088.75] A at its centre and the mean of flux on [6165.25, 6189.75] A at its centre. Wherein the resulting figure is 1.1 A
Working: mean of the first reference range 6.34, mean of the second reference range 6.13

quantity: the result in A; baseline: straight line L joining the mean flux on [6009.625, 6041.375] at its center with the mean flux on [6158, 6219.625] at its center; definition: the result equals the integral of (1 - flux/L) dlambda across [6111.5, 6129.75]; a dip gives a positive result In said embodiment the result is 0.2 A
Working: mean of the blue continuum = 6.37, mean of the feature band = 6.14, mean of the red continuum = 6.08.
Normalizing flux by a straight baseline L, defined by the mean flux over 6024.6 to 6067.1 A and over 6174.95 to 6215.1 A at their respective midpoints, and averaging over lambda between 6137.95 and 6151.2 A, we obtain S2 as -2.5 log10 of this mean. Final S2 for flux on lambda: 0.02 mag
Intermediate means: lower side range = 6.32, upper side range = 6.17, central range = 6.14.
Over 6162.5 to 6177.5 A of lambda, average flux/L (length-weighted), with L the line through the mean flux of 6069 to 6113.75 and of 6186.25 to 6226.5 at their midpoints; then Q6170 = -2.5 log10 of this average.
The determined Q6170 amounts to 0.05 mag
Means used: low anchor 6.31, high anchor 6.16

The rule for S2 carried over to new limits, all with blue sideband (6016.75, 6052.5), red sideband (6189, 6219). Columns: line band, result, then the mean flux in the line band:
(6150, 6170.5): 0.04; 5.94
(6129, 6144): 0.03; 6.04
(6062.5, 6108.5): -0.01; 6.32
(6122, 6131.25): 0.03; 6.03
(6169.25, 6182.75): 0.01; 6.08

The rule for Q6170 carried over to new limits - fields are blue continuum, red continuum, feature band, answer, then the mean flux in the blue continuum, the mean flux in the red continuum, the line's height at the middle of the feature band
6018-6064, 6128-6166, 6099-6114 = -0.02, 6.33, 6.06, 6.16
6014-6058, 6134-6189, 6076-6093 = -0.02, 6.37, 6.06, 6.25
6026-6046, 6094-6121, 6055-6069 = 0.01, 6.36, 6.27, 6.33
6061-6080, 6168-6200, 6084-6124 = -0.01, 6.29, 6.1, 6.23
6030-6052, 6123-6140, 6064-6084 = -0.01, 6.37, 6.02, 6.24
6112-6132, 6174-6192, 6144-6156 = -0.02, 6.16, 6.19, 6.17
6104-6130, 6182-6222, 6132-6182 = 0.03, 6.22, 6.19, 6.2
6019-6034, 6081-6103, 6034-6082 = 0.00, 6.27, 6.35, 6.31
